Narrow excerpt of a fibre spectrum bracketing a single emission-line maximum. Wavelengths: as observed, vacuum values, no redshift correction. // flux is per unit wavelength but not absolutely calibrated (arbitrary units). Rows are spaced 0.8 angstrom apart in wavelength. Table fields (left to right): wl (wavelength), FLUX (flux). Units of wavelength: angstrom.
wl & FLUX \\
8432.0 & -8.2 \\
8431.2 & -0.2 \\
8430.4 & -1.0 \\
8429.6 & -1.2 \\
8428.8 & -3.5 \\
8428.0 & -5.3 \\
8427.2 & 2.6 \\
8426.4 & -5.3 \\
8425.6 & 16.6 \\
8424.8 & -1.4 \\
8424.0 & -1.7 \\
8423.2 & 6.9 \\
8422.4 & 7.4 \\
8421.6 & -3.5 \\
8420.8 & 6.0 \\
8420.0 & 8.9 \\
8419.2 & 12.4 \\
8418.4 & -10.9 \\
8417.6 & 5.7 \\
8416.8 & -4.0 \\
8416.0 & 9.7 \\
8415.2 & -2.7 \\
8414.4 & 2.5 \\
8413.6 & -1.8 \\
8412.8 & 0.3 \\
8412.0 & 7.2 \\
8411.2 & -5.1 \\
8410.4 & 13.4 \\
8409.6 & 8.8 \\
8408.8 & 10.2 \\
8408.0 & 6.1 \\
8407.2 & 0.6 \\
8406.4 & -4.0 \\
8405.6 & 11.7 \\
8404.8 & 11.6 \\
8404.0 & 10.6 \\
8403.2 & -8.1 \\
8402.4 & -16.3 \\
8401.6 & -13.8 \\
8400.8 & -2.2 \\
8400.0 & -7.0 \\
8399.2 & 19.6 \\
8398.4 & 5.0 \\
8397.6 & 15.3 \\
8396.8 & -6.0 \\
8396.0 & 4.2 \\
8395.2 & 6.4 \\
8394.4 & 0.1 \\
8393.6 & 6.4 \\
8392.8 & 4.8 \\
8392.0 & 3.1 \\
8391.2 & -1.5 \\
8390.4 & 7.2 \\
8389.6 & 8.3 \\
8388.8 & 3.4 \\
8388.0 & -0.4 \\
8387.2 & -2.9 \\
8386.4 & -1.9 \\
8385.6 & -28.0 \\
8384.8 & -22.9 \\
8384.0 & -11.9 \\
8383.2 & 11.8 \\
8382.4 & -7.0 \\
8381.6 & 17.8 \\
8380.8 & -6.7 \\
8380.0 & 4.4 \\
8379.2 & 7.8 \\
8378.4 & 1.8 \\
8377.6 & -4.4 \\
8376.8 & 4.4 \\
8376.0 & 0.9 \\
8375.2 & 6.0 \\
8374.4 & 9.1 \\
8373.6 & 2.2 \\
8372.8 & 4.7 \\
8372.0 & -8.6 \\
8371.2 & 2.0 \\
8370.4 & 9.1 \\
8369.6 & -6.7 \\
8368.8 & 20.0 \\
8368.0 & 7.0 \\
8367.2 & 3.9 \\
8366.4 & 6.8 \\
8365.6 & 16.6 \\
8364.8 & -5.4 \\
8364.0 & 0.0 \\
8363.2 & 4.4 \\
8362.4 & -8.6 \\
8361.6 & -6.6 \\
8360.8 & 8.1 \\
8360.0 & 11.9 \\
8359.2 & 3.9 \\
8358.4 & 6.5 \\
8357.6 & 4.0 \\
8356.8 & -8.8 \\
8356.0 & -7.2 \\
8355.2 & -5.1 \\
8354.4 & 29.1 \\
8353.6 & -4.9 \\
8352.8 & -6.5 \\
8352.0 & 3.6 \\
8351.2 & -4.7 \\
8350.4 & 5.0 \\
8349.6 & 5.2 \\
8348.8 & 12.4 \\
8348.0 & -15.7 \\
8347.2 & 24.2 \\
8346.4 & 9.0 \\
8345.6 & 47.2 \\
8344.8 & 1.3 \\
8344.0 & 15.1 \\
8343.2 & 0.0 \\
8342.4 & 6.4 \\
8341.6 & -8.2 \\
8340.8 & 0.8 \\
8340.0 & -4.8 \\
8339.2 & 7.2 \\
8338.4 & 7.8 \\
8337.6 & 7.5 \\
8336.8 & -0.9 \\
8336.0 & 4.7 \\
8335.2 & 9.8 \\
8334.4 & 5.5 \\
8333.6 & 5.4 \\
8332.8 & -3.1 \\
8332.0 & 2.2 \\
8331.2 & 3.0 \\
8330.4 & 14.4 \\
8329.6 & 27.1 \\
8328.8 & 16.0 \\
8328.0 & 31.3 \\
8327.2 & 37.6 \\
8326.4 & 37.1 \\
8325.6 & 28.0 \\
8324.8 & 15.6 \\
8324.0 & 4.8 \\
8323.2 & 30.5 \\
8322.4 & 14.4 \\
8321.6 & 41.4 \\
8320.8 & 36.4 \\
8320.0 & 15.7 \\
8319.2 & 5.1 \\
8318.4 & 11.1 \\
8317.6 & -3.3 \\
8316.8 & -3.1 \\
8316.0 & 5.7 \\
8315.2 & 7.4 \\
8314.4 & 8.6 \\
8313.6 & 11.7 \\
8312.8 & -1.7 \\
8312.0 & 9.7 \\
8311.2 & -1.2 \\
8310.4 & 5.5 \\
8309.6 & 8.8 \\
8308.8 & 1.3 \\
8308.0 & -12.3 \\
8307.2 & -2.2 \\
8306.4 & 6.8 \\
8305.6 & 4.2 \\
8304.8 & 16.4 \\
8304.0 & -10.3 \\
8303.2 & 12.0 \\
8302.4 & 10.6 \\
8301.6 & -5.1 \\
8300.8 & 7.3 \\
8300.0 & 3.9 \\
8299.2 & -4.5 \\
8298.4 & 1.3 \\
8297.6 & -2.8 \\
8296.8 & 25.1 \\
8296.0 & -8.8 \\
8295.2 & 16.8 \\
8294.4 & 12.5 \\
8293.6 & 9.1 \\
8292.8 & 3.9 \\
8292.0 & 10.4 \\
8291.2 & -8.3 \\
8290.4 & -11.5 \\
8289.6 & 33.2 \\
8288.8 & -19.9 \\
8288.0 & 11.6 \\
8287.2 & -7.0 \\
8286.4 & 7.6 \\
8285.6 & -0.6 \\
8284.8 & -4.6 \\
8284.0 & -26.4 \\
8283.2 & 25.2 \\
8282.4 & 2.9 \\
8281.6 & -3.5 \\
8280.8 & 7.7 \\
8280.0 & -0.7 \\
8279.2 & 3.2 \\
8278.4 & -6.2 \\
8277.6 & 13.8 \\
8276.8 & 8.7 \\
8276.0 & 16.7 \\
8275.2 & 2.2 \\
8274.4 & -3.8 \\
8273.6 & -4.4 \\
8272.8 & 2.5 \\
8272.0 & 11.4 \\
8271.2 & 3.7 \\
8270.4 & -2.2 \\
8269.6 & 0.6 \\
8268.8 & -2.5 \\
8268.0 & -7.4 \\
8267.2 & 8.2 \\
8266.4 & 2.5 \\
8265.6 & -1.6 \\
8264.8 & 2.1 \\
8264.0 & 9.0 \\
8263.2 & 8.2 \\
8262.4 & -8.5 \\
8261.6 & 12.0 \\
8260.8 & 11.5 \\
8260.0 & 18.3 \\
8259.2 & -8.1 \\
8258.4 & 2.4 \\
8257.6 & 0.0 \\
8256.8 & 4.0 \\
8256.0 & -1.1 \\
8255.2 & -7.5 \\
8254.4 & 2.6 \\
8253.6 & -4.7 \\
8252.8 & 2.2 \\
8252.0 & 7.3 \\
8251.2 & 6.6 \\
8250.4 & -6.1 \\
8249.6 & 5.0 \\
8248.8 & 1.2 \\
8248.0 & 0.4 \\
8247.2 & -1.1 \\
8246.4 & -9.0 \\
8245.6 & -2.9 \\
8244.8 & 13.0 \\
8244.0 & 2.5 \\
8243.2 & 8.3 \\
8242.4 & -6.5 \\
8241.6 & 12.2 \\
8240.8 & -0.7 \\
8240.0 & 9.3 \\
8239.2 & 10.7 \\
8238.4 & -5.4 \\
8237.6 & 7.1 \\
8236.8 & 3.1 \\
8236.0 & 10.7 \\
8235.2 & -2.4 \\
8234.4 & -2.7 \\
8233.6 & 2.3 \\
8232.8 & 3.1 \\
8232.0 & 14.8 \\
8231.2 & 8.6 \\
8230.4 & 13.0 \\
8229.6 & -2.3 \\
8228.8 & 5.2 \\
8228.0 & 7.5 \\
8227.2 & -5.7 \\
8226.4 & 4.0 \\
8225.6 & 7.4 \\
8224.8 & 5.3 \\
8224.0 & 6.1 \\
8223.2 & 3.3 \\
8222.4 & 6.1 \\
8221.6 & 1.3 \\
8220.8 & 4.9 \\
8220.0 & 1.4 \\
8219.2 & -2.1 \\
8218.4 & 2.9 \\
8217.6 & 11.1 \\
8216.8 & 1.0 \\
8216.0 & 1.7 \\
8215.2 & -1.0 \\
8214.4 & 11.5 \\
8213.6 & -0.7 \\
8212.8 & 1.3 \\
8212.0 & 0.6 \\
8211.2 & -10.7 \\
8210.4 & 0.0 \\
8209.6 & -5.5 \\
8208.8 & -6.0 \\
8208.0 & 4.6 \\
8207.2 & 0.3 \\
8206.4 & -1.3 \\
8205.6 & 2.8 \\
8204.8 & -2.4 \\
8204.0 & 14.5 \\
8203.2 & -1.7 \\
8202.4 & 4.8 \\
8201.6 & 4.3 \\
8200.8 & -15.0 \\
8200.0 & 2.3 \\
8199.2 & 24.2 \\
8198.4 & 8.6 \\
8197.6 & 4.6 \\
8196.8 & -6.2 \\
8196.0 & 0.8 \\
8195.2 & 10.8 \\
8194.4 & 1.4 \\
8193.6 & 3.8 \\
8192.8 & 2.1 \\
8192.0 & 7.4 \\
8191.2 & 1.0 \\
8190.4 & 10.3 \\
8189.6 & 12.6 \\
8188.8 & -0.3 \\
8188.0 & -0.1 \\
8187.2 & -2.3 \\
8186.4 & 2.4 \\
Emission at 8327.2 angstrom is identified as [O II]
